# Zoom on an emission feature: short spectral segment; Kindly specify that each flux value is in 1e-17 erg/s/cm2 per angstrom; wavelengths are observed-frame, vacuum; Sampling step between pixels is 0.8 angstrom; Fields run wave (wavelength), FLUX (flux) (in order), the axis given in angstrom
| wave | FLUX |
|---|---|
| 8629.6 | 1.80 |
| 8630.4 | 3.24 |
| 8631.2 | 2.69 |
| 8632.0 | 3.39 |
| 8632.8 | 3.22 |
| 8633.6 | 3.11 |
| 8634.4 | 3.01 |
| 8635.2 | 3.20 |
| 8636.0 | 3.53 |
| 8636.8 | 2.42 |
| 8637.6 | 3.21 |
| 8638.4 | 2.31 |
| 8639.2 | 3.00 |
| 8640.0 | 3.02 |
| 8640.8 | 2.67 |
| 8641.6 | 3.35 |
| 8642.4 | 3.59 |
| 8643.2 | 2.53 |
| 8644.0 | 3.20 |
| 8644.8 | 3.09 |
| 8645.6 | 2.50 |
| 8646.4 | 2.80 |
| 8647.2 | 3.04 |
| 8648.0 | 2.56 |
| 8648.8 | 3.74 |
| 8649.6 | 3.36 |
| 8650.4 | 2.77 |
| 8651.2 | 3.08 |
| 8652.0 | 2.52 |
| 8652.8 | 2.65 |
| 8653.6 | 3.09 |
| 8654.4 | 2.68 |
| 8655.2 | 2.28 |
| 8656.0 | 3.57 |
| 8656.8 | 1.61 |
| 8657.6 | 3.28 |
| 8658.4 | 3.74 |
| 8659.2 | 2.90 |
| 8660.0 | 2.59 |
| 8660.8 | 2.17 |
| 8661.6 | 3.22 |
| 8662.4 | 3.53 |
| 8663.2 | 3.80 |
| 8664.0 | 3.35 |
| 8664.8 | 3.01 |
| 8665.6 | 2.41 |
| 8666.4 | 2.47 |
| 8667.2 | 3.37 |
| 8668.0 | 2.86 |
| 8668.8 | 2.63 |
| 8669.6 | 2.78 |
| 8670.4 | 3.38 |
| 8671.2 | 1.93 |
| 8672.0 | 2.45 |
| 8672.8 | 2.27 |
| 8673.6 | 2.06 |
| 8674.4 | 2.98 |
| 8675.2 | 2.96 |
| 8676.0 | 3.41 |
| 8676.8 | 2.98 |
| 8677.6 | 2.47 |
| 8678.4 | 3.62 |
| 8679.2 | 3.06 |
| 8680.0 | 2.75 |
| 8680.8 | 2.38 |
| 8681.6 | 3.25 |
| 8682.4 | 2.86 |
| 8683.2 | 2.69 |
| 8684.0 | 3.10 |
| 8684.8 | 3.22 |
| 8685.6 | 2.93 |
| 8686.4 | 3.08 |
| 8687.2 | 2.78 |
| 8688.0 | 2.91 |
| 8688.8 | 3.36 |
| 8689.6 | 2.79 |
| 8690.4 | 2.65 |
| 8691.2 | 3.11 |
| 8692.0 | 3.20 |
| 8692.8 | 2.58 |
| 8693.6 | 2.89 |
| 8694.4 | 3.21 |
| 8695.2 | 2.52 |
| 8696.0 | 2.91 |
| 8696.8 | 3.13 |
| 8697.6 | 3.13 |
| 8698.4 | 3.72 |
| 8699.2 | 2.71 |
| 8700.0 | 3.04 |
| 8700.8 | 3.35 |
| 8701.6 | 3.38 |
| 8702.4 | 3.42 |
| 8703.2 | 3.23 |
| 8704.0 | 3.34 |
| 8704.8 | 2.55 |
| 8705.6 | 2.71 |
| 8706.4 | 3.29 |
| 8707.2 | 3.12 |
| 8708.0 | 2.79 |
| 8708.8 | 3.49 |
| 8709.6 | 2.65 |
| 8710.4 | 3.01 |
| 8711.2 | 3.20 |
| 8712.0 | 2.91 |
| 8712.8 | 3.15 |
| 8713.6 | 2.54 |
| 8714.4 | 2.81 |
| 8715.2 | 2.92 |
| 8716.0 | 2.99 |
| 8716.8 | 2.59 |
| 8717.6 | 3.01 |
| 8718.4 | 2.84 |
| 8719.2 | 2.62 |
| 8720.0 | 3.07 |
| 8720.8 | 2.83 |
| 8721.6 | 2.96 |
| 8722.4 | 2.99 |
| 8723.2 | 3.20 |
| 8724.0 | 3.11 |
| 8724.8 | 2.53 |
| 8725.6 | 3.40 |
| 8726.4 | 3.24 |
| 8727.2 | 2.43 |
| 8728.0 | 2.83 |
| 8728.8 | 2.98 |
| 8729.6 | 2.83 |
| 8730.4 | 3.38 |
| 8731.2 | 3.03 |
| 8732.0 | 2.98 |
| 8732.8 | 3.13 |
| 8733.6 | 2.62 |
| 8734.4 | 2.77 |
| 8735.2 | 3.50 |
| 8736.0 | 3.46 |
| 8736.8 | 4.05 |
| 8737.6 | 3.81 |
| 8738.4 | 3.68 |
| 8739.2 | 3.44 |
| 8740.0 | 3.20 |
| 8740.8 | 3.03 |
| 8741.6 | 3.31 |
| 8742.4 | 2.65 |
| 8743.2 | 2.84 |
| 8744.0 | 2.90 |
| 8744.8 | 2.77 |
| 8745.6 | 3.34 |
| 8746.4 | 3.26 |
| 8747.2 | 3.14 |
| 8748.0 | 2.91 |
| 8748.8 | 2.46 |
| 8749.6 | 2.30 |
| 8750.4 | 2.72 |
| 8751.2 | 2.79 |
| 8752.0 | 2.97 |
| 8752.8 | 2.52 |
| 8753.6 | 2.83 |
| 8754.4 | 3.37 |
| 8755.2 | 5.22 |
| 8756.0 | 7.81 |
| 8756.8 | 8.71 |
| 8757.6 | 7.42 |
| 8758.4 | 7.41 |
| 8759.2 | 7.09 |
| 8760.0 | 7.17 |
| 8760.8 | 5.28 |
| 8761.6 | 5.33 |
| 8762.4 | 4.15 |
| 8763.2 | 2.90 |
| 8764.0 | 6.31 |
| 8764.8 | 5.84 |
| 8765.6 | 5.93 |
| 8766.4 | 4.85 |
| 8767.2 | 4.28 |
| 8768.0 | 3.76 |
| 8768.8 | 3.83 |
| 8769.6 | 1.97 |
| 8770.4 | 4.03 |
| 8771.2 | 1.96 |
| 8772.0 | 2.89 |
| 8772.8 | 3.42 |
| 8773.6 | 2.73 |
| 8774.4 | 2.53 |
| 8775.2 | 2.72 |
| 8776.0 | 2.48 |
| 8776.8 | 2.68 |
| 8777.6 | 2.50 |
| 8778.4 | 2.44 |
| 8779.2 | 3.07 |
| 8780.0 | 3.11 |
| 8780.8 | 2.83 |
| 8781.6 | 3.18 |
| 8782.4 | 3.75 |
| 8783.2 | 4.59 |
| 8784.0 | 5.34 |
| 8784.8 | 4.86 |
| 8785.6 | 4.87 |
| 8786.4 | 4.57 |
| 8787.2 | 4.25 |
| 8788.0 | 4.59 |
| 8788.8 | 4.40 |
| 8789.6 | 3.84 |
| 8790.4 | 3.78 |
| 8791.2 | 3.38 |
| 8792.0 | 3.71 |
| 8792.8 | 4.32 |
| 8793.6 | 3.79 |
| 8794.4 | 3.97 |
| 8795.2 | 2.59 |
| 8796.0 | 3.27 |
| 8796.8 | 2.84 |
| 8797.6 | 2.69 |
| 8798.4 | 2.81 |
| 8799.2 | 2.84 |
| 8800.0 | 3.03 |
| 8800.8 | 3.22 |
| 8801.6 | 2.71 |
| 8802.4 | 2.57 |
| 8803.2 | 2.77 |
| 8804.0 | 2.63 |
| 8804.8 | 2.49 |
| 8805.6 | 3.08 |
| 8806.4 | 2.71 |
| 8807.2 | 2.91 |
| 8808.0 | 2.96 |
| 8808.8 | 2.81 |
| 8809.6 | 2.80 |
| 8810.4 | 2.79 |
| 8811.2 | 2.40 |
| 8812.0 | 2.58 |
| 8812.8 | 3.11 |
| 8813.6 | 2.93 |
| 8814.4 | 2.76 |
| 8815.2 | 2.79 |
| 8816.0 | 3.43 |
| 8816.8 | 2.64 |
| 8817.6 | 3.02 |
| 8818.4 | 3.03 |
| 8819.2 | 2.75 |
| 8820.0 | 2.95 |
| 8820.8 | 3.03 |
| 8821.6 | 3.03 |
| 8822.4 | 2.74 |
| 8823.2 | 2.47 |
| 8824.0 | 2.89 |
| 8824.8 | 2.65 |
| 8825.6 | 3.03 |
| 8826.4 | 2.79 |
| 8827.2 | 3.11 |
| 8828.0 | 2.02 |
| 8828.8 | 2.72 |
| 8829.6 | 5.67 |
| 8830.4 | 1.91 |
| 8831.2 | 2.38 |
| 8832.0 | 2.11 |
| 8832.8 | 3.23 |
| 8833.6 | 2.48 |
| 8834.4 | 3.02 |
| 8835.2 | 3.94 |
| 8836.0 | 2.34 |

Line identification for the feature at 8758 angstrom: H-alpha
